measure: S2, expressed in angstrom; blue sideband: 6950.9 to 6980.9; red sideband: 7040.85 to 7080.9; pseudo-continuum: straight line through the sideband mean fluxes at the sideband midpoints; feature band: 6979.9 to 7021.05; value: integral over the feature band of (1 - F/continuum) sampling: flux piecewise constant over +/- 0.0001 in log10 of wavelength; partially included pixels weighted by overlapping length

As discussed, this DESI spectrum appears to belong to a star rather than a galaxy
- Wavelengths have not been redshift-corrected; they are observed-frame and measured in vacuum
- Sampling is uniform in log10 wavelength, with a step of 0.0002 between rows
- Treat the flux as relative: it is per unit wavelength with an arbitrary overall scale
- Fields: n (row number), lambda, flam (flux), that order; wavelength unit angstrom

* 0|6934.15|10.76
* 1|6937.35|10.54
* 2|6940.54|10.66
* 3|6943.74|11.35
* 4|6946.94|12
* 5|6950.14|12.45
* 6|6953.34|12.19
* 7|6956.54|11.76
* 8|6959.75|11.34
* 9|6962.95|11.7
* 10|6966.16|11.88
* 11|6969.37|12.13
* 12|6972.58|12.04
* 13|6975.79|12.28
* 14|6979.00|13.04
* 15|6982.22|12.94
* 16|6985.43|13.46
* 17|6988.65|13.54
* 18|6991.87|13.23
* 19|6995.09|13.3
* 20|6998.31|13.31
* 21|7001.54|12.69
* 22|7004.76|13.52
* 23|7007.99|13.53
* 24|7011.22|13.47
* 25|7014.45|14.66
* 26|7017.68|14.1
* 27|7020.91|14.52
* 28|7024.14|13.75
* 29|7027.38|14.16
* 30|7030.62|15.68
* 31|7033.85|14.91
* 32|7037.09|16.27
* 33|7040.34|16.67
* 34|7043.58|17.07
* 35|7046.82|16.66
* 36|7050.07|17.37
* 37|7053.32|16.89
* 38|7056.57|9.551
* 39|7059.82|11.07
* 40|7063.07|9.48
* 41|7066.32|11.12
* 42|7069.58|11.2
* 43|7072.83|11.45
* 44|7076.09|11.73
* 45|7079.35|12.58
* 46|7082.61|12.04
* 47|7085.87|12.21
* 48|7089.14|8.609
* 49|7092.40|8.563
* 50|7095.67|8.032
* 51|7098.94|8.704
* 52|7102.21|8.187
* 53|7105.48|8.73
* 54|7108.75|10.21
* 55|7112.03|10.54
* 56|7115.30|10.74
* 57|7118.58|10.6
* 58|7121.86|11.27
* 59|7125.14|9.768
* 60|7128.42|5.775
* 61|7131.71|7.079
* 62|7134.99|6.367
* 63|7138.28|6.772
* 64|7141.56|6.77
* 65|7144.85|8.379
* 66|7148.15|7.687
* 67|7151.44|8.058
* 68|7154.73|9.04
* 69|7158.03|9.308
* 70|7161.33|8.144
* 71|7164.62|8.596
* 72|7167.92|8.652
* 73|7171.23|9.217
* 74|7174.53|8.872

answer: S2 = -3.5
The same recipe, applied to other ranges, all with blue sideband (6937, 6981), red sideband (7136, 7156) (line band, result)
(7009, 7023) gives -4.69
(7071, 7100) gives -4.46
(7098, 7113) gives -1.12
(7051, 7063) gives -3.32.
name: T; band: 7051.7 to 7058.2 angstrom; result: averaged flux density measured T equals 13.2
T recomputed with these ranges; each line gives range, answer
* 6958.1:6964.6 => 11.5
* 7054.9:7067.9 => 10.3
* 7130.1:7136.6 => 6.73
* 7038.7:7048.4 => 16.8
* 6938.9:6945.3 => 11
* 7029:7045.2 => 16.1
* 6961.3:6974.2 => 11.9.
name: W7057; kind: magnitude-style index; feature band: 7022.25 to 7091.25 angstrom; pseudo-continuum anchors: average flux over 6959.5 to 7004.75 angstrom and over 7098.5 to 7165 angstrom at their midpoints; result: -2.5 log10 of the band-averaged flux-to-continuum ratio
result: -0.24 mag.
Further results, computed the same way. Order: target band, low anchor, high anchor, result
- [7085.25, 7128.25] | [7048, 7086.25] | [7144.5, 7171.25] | 0.12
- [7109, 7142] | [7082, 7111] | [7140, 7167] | 0.02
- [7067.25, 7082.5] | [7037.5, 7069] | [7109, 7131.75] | 0.07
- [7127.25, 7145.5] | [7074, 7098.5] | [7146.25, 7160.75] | 0.30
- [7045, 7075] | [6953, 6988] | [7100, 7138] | -0.23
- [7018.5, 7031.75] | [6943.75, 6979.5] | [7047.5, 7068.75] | -0.16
